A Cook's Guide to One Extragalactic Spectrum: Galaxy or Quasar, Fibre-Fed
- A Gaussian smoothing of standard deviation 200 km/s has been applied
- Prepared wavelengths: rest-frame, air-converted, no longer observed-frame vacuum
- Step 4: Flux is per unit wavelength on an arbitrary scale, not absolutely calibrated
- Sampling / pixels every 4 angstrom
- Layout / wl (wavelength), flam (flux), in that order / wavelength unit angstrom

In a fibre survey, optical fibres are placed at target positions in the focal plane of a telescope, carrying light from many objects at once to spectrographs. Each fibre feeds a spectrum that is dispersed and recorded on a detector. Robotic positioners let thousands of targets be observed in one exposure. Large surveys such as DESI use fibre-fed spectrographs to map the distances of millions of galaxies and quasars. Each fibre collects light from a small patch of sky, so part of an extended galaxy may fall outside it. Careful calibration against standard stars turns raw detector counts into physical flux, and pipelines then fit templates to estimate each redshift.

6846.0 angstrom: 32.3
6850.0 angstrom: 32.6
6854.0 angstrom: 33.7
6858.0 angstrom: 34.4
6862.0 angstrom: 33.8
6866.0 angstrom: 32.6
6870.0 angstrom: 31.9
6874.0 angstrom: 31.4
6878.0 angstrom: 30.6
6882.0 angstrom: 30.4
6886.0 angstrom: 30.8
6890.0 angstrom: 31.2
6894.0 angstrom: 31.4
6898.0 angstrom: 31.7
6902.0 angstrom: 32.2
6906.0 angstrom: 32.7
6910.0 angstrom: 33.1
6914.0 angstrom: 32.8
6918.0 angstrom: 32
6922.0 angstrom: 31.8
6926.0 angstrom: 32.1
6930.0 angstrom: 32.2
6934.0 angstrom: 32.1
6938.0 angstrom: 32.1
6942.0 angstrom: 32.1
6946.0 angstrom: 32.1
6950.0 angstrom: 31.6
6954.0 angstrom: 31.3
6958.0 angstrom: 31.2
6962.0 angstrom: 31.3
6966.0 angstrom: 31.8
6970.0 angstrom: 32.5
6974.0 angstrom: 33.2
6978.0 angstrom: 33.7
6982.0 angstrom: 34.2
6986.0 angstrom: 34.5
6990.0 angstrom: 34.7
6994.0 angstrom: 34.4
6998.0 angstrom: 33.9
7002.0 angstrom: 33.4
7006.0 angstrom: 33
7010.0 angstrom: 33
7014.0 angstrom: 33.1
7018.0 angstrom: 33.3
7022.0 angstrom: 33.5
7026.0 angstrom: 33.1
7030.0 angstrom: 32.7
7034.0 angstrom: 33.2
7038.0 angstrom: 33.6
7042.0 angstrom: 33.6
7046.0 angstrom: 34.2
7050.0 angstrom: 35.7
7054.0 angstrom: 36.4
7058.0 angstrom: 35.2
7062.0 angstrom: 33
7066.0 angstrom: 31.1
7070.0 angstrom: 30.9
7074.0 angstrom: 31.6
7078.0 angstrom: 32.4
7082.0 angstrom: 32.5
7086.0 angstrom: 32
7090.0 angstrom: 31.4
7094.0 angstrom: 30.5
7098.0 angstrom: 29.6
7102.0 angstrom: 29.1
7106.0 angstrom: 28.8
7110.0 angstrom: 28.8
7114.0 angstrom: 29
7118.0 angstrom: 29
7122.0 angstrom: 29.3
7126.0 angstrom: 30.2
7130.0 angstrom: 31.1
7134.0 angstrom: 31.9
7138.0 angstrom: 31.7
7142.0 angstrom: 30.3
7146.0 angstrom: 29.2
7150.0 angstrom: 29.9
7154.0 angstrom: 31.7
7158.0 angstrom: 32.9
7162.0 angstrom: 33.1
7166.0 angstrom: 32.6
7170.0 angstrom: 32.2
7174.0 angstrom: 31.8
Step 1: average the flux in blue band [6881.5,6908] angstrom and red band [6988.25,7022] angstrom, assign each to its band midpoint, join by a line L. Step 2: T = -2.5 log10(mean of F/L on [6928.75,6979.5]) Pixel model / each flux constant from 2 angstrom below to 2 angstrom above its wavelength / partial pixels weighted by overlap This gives 0.02 mag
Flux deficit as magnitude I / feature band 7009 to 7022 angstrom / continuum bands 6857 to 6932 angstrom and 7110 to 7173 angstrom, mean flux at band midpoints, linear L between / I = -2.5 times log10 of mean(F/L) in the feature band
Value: -0.06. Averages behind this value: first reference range 32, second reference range 30.9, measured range 33.2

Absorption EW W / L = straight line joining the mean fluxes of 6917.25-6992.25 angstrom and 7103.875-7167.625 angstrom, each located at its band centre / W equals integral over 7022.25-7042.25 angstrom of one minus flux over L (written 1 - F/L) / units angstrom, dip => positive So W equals -1.0 angstrom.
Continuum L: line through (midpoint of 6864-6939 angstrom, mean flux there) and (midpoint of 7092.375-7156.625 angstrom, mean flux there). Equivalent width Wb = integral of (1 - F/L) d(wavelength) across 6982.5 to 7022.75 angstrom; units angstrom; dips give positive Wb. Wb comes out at -3.48 angstrom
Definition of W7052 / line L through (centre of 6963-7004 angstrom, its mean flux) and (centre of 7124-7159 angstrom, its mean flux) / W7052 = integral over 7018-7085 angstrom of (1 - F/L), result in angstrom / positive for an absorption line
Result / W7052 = -1.7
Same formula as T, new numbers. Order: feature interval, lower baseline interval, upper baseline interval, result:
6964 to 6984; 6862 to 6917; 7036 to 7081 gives -0.02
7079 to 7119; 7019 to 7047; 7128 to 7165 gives 0.07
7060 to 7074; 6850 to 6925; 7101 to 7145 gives -0.04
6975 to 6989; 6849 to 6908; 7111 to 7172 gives -0.08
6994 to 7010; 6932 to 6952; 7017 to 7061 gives -0.01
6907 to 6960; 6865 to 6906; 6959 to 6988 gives 0.01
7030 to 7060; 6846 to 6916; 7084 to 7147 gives -0.12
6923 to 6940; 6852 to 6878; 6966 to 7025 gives 0.04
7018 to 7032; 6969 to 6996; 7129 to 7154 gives 0.00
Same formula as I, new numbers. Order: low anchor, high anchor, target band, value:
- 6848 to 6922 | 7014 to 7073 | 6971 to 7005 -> -0.03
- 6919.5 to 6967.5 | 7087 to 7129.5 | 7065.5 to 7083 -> -0.06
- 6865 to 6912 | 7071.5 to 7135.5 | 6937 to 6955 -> -0.02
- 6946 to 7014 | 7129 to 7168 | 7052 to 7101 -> 0.00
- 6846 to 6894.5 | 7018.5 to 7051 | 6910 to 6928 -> 0.01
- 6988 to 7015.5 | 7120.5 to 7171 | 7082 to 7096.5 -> 0.03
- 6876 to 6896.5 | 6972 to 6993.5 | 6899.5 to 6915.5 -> -0.04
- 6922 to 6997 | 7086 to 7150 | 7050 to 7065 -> -0.12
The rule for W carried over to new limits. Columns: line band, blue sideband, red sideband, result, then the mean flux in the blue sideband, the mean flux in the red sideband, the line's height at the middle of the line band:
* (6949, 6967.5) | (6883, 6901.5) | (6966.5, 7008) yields 0.9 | 31.3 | 33.7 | 33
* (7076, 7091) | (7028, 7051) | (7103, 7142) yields -0.2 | 33.8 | 30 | 31.7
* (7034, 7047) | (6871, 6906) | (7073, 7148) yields -1.3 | 31.3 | 30.4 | 30.7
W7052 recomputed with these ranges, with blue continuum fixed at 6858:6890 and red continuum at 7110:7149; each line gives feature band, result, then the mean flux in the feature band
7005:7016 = -0.8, 33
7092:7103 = 0.2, 29.8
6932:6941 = -0.2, 32.1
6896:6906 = -0.2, 32.1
